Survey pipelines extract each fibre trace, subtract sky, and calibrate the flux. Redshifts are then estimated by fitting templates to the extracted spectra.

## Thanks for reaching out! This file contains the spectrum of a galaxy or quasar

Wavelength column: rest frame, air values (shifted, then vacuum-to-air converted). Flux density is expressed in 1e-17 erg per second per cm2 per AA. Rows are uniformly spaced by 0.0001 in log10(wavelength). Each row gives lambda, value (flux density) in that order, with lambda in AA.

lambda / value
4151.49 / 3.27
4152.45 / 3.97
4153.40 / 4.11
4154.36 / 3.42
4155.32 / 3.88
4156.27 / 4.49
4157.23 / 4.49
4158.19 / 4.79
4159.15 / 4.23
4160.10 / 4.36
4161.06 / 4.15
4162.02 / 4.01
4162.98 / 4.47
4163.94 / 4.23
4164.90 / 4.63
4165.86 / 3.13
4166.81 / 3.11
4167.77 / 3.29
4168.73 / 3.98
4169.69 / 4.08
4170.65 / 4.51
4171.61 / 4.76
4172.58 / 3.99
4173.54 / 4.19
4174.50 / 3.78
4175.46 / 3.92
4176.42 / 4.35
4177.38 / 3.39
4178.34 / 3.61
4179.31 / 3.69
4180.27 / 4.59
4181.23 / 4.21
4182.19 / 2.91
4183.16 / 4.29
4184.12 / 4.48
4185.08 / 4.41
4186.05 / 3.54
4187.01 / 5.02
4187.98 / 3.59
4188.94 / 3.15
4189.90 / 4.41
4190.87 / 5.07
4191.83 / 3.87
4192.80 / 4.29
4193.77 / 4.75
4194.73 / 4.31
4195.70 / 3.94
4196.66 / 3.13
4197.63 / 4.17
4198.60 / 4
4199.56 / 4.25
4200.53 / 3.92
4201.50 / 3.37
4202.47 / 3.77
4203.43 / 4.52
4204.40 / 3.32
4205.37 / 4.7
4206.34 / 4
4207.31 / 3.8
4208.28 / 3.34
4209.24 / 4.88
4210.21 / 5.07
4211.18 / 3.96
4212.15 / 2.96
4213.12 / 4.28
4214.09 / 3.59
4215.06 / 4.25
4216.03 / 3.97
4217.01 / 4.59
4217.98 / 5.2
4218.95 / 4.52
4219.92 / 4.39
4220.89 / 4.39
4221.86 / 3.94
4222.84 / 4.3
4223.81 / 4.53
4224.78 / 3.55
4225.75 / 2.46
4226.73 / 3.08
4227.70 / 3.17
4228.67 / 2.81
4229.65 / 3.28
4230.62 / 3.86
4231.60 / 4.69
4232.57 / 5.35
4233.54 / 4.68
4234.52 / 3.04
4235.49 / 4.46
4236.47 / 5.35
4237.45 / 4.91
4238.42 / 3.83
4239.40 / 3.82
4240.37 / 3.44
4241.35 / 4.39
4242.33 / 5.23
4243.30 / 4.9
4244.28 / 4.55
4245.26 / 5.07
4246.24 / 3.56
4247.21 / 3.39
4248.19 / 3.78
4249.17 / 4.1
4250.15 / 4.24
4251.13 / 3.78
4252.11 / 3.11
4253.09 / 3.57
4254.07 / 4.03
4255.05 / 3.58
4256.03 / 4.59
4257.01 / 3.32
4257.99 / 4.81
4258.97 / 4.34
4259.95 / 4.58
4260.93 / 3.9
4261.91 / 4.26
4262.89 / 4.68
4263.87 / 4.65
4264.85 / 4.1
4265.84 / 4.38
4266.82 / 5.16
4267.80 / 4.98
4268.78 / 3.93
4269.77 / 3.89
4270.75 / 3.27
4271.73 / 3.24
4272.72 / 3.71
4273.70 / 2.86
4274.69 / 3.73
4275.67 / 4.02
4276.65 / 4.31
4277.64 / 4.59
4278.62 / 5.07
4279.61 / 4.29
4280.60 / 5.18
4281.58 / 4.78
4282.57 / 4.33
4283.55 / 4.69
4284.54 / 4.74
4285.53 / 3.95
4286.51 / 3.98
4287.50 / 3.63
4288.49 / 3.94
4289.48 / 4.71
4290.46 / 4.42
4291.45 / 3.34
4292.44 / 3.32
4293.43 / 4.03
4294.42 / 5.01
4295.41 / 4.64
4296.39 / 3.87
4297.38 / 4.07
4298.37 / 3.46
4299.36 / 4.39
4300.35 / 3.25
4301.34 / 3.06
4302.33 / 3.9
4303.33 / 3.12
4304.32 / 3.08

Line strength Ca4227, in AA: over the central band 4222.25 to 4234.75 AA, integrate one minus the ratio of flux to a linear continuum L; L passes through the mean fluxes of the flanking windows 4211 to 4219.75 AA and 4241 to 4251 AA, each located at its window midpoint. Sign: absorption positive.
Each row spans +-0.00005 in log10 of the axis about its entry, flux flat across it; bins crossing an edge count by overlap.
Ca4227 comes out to 1.3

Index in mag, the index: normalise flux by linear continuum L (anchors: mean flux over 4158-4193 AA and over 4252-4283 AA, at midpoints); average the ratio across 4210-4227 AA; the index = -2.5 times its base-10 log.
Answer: 0.02 mag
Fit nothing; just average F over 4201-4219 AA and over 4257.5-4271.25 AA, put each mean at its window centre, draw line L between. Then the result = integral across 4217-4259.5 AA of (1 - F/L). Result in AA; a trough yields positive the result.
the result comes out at 1.5 AA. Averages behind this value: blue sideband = 4.1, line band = 4.09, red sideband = 4.35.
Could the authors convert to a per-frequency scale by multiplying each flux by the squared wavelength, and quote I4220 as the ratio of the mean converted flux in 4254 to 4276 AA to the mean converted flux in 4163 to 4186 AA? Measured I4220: 1.07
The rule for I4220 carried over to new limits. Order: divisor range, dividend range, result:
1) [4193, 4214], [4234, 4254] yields 1.05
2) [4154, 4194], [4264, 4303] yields 1.06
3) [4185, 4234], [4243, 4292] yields 1.06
